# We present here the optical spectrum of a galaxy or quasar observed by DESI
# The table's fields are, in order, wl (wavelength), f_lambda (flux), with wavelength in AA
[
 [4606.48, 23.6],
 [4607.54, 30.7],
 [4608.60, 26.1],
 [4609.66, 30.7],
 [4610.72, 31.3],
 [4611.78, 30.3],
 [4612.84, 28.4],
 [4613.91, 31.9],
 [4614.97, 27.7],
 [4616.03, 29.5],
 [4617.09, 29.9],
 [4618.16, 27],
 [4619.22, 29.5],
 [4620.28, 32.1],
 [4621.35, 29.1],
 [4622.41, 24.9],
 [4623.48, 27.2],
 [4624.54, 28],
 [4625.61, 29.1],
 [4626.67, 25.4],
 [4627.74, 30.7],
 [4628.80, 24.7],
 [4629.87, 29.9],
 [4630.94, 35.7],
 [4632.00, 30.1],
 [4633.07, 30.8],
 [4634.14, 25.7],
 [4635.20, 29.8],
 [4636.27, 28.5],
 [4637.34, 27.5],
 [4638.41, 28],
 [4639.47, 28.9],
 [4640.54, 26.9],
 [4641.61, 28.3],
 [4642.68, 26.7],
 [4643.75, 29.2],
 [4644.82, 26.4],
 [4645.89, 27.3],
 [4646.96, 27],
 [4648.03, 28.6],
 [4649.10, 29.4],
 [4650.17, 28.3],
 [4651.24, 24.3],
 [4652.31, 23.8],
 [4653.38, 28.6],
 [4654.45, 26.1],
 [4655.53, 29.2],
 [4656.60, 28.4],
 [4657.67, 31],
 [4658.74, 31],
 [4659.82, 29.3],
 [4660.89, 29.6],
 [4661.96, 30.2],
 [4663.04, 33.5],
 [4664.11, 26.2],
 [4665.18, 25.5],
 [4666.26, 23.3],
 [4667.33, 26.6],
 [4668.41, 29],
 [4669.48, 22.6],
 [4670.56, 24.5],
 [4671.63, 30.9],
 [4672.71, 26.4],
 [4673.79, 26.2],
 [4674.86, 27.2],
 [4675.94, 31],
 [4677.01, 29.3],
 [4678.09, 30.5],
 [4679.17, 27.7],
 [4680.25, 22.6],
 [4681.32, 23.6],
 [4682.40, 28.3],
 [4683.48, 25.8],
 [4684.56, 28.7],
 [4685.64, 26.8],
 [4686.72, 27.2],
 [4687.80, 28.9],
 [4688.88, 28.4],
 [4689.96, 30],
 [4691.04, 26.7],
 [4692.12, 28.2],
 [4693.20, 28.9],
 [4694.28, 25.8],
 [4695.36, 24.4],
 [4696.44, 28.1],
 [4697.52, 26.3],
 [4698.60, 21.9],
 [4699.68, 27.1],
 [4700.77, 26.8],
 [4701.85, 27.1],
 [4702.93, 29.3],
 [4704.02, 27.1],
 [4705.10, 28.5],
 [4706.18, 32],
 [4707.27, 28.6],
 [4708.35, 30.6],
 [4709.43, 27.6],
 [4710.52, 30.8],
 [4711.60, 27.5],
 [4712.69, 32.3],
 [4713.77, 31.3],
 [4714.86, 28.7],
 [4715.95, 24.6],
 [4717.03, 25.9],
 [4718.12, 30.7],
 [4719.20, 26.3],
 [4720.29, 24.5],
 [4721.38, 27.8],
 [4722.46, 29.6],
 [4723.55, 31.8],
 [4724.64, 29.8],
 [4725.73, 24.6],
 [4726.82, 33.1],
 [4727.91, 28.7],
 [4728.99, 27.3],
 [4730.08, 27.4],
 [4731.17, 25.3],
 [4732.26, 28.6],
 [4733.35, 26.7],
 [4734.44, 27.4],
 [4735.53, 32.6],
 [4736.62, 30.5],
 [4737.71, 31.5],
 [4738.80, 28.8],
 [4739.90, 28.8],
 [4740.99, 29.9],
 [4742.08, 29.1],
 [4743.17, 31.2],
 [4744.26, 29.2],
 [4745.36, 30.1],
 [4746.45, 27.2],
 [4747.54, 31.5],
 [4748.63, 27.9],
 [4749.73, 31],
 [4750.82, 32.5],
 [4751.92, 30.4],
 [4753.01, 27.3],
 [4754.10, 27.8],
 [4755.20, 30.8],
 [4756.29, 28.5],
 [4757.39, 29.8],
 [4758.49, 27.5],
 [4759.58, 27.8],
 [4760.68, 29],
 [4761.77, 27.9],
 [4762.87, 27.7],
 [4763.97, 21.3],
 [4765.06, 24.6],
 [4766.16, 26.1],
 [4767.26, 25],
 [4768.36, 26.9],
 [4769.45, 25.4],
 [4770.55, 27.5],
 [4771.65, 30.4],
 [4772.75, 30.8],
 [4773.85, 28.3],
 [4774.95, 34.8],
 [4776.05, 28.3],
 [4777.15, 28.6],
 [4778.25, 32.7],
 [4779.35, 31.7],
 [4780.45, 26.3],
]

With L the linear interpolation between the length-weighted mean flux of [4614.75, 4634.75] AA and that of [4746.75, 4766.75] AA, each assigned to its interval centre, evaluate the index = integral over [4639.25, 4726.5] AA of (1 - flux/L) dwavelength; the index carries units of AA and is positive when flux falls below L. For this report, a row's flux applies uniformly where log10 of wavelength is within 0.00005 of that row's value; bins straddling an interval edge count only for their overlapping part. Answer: 2.4 AA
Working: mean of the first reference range 28.8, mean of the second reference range 28.3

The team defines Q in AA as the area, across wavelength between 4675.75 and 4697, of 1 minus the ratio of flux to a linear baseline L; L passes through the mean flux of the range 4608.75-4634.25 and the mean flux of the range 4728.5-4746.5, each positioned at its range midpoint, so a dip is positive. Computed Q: 1.1 AA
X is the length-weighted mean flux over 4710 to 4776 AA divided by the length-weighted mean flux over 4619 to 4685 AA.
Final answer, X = 1.0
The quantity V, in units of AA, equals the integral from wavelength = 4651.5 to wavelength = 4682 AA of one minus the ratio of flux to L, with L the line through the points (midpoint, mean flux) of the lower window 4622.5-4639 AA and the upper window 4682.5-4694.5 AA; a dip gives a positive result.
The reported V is 0.6 AA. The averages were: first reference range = 28.6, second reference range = 27.8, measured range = 27.6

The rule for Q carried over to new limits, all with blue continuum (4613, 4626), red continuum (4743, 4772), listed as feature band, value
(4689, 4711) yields 0.5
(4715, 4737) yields 0.1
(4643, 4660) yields 0.4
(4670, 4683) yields 0.5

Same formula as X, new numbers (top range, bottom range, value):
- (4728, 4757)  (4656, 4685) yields 1.05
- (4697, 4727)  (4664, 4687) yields 1.05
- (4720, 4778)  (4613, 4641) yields 1.00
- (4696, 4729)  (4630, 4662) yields 0.99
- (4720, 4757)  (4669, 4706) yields 1.07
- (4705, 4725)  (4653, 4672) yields 1.03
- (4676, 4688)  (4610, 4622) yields 0.92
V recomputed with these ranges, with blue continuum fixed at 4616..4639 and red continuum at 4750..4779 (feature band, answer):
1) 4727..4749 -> -0.4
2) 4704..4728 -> -0.2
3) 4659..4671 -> 0.5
